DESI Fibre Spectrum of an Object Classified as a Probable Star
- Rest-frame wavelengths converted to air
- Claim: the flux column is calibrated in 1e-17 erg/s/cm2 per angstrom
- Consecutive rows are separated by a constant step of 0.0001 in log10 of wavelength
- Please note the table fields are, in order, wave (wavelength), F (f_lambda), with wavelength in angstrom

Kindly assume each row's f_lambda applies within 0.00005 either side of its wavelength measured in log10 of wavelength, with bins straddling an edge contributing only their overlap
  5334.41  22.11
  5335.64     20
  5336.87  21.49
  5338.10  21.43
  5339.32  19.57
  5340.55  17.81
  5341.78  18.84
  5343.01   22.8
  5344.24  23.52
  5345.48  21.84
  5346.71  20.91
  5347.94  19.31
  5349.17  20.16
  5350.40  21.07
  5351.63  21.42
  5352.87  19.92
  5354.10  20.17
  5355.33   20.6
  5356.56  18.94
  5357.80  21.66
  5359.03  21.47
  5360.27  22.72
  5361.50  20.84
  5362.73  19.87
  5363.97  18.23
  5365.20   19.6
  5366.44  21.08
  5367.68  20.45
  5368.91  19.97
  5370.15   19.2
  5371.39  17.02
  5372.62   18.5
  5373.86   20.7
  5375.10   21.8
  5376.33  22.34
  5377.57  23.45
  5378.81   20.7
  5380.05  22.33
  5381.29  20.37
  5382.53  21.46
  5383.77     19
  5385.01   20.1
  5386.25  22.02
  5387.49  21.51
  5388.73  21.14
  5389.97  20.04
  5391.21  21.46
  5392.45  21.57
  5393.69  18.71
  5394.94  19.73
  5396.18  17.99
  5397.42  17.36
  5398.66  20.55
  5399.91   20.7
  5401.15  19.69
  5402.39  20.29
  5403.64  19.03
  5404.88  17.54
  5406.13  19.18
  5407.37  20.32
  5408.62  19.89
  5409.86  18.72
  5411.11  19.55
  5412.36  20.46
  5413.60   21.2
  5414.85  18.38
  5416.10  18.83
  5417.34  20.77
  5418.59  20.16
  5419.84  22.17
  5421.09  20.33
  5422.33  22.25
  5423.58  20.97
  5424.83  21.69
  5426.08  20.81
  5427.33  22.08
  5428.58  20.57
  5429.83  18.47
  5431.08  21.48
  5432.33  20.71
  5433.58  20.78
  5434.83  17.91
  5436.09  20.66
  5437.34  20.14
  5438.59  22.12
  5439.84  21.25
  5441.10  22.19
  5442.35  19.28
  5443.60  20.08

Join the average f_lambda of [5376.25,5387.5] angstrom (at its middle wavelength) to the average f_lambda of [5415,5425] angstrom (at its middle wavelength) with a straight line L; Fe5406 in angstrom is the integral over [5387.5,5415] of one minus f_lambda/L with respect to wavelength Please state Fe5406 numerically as 1.6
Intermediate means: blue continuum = 21.3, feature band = 19.8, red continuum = 20.7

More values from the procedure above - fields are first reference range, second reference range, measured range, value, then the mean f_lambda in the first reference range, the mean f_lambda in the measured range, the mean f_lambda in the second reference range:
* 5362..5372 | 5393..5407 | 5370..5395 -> -1.7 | 19.4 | 20.7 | 19.2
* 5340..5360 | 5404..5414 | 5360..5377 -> 0.2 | 20.7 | 20.1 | 19.6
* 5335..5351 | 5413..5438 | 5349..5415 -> 1.2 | 20.7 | 20.2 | 20.5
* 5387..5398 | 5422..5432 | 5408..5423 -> 0.3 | 19.9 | 20.2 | 21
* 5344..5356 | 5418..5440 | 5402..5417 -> 1.0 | 20.8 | 19.5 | 20.8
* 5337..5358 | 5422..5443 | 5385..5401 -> 0.4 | 20.6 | 20.2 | 20.8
